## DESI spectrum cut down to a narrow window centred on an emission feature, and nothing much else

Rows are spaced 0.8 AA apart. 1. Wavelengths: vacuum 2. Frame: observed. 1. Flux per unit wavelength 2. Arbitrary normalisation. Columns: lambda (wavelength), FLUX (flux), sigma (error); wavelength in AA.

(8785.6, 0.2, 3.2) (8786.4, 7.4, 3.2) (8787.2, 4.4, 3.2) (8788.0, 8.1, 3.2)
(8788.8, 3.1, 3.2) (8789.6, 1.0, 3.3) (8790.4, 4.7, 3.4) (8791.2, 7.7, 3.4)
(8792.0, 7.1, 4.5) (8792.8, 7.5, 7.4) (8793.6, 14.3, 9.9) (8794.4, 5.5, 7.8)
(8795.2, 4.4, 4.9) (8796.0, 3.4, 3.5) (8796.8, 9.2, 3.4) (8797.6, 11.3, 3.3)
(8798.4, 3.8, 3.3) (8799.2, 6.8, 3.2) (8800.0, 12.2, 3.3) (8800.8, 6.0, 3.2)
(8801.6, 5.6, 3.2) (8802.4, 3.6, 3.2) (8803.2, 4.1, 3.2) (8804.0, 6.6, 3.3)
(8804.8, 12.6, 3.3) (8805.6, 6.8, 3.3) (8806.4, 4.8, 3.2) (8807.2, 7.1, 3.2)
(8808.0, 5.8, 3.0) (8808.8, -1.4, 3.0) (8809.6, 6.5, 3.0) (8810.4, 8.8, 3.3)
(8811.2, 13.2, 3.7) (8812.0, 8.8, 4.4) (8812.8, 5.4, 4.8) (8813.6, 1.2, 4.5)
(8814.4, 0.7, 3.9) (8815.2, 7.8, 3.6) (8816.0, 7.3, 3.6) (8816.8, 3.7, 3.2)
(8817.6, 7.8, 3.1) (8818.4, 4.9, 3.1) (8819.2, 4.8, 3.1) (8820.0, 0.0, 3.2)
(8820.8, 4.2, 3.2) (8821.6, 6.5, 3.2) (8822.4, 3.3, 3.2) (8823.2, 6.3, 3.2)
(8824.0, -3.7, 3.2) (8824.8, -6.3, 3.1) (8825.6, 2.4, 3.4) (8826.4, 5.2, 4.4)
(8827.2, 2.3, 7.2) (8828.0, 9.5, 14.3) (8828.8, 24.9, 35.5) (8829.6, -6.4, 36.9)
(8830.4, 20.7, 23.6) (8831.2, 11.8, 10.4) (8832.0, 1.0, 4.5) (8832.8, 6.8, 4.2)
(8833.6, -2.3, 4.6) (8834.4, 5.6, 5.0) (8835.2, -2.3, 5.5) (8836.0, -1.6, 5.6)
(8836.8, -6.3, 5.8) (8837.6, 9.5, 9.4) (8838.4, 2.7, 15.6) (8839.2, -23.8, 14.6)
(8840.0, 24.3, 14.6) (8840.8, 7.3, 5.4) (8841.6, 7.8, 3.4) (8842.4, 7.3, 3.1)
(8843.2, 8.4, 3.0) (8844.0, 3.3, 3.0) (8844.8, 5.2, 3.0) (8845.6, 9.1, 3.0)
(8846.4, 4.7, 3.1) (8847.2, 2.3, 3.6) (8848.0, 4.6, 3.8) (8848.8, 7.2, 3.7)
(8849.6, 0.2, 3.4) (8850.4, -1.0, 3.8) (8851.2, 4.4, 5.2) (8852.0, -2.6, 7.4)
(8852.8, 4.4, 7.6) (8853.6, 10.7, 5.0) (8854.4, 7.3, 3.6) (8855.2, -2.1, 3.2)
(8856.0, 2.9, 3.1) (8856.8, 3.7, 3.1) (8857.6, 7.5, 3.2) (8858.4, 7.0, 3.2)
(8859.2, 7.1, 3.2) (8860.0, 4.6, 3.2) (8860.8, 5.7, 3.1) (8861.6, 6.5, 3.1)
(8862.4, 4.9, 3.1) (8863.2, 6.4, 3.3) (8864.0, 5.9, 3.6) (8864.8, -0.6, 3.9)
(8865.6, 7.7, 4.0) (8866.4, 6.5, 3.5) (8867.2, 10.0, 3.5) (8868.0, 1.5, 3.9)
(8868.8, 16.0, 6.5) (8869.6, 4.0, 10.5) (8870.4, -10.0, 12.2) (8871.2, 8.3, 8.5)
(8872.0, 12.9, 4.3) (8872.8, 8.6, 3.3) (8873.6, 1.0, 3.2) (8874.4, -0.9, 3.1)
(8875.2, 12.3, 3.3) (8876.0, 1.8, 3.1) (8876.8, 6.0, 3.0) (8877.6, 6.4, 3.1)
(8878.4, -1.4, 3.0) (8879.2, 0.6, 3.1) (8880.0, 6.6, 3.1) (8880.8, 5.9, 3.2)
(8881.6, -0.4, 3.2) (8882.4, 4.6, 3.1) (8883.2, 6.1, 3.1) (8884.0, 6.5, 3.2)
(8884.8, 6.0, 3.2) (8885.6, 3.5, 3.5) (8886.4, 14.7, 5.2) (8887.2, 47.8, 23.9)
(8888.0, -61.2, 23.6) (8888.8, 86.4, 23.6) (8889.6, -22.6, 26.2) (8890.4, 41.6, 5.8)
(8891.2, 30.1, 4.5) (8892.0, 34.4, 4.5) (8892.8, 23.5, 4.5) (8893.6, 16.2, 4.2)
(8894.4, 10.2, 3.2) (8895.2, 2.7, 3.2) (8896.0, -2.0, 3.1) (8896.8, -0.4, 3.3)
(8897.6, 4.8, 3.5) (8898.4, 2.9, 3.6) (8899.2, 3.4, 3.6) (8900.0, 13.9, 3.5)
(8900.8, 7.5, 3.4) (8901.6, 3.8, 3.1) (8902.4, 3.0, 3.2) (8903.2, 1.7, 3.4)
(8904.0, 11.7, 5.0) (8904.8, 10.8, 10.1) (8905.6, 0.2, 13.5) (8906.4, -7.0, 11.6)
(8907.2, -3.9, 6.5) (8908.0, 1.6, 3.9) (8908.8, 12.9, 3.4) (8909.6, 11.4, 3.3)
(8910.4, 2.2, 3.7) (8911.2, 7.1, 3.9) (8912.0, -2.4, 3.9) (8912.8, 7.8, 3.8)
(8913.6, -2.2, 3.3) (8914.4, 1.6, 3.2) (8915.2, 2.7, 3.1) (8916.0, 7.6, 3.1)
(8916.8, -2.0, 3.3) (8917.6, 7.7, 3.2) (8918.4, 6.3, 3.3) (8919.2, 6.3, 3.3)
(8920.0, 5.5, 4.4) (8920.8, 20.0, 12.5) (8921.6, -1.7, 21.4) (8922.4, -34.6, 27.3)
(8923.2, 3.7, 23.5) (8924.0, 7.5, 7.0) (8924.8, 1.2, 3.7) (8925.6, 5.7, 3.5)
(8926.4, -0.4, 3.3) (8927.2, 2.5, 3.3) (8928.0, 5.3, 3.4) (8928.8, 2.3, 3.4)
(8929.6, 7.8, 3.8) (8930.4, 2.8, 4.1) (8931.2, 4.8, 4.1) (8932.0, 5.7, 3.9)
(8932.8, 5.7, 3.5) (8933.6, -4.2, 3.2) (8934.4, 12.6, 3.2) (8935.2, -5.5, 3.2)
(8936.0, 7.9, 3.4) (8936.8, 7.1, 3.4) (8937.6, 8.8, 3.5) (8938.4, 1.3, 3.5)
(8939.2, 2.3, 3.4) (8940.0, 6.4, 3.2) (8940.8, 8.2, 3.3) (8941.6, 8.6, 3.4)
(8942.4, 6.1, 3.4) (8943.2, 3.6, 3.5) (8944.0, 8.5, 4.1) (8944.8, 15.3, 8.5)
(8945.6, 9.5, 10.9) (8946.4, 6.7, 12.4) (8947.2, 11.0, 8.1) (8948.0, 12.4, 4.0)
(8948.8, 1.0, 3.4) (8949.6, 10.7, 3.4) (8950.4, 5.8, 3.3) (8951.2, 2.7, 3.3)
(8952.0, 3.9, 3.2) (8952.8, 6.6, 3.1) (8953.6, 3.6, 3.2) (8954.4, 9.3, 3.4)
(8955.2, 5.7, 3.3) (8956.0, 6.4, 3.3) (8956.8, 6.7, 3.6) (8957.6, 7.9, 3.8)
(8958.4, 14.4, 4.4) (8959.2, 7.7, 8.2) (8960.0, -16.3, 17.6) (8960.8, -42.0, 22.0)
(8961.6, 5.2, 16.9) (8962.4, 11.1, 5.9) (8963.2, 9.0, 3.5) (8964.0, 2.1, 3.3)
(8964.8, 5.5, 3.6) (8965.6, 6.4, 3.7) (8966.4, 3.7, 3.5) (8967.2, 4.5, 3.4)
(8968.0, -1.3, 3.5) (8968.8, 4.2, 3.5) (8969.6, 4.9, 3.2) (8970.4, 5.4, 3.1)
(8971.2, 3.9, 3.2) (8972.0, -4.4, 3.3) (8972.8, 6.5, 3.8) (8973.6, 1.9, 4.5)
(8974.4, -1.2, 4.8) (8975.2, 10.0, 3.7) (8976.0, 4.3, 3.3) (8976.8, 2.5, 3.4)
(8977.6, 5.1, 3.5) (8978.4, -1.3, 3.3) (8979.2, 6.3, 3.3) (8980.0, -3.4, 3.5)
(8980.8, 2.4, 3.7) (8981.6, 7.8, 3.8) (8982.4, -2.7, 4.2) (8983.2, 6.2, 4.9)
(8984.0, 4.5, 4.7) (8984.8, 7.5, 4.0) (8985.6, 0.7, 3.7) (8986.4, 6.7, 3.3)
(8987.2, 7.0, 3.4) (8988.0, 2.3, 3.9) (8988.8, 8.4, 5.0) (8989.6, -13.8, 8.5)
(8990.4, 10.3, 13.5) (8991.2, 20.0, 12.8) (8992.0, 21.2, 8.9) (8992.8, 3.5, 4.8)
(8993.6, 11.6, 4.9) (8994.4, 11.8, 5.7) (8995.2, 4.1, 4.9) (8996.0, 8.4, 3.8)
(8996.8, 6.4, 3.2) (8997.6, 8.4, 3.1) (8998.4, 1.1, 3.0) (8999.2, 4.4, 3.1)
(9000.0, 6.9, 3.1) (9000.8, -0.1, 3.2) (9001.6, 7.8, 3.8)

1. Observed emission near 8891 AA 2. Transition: H-beta 4861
